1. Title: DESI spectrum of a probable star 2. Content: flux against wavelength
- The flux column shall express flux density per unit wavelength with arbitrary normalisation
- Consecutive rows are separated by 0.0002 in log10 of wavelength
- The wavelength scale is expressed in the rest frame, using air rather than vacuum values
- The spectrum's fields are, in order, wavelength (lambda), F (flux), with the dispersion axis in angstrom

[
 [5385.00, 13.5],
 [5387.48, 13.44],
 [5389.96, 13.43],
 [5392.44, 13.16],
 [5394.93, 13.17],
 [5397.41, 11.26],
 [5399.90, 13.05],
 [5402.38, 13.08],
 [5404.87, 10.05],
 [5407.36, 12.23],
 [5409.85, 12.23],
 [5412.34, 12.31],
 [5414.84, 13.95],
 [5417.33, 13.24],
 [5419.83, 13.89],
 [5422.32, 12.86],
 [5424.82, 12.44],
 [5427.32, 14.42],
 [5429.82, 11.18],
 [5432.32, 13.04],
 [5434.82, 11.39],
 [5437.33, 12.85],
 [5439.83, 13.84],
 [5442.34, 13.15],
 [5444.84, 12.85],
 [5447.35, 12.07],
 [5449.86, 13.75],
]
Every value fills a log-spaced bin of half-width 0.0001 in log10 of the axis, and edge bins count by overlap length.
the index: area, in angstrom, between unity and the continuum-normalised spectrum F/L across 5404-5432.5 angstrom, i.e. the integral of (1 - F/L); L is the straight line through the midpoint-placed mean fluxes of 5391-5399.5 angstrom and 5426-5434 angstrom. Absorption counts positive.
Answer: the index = 0.1 angstrom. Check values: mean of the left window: 12.6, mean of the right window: 12.8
